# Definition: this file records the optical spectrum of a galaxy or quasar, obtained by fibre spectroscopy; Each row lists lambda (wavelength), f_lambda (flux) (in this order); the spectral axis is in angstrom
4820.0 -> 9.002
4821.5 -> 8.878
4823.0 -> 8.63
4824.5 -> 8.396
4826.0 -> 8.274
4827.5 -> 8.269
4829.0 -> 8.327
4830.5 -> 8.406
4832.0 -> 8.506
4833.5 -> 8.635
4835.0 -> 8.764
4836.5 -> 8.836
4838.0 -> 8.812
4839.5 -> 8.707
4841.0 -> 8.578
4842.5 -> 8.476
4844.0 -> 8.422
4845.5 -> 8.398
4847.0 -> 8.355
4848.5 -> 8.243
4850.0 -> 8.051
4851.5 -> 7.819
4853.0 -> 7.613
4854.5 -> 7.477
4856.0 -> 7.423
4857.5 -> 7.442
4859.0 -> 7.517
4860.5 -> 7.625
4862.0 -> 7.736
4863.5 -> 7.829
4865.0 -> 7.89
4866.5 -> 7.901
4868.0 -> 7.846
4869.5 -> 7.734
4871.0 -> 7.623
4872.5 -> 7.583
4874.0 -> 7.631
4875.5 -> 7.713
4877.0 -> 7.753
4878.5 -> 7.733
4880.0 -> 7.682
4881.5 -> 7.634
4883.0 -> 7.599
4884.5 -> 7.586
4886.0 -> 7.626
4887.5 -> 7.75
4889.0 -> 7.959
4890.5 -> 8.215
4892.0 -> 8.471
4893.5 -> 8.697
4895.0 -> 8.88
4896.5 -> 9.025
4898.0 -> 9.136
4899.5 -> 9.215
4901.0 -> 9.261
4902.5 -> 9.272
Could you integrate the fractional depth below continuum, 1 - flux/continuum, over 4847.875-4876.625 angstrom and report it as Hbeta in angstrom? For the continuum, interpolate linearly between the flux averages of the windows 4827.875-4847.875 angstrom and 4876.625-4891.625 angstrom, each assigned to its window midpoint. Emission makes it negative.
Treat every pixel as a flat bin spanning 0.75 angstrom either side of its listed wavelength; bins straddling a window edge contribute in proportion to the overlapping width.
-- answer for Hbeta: 1.48 angstrom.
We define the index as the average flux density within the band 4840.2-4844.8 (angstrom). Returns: 8.49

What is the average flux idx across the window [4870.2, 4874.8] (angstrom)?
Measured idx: 7.61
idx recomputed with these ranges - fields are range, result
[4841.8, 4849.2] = 8.38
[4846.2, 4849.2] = 8.3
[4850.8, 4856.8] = 7.58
